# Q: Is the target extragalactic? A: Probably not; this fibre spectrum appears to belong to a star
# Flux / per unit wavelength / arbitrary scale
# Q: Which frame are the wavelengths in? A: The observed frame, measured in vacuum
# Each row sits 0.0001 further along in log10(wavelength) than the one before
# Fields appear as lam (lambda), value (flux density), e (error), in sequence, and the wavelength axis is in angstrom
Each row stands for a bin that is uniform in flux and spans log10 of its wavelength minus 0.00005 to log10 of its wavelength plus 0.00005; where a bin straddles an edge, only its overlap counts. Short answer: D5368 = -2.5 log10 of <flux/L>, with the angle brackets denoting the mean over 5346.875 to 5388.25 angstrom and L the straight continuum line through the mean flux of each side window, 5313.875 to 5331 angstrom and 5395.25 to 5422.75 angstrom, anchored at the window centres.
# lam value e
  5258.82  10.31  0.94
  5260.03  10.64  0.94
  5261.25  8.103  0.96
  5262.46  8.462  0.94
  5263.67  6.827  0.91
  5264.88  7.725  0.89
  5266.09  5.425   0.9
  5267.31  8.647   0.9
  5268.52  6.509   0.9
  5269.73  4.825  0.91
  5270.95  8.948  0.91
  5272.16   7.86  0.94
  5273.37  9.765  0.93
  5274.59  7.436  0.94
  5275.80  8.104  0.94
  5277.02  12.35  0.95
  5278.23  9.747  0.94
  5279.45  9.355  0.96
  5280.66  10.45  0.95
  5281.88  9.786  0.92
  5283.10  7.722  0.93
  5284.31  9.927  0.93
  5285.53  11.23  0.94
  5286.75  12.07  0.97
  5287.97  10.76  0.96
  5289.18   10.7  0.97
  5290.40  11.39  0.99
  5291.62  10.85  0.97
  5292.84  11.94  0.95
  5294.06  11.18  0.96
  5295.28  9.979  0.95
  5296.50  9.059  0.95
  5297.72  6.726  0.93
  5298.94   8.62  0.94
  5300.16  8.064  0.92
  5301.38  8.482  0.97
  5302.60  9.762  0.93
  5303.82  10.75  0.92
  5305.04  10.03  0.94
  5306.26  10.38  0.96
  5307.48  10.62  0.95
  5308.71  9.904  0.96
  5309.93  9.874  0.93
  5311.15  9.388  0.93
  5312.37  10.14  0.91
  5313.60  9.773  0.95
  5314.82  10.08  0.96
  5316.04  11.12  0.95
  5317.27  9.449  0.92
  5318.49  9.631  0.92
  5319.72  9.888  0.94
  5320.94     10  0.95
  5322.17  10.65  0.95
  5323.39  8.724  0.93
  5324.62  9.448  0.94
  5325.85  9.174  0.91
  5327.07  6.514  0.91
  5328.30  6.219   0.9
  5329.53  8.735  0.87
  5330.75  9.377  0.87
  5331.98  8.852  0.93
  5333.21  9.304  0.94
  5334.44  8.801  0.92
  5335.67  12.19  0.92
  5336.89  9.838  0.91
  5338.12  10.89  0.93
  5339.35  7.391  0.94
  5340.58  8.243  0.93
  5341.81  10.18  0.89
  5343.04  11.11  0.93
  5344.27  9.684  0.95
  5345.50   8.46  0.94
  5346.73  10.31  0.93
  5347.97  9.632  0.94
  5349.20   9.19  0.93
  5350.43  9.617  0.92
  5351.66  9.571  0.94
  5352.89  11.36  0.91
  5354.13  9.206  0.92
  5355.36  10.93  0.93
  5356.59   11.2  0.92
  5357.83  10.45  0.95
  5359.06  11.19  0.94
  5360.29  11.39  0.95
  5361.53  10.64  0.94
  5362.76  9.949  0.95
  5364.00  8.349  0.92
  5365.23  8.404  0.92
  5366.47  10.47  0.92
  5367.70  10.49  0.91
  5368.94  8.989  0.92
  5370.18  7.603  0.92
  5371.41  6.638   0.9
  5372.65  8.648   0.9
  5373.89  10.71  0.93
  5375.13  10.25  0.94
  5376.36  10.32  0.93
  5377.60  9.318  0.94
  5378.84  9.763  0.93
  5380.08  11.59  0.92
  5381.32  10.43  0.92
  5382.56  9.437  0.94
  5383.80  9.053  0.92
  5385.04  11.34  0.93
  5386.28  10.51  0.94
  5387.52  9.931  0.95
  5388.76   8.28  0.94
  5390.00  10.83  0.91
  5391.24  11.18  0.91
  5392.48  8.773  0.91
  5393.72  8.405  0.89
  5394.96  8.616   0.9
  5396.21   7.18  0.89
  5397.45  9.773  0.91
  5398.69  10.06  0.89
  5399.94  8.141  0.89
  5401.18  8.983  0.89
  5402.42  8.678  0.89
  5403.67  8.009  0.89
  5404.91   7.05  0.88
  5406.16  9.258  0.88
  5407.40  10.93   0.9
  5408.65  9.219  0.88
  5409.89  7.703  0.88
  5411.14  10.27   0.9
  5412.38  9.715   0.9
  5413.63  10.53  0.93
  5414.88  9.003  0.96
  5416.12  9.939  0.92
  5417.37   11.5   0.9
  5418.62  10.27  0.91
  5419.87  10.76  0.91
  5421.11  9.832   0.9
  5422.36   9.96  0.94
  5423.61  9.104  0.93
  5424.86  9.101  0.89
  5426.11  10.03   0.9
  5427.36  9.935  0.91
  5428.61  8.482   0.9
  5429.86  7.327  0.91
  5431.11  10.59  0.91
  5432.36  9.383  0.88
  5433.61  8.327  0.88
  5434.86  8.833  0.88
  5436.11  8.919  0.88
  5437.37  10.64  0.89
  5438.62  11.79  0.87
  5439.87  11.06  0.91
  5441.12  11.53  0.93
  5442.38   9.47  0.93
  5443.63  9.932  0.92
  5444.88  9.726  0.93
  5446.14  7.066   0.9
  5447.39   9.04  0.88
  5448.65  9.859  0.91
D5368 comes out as -0.07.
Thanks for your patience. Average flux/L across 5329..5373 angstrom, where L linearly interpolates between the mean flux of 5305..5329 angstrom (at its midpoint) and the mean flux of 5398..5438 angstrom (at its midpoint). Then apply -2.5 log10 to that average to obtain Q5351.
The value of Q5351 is -0.02 mag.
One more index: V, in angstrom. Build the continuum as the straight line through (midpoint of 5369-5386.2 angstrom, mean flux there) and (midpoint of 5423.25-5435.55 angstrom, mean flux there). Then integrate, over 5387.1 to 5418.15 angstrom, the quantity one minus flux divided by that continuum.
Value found 0.32 angstrom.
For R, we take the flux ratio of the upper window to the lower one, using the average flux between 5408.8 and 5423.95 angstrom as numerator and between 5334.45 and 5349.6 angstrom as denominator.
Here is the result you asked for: 1.0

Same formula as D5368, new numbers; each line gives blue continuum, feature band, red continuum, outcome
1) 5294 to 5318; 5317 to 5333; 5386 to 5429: 0.07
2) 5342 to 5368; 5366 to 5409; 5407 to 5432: 0.06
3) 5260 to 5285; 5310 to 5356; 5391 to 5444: -0.08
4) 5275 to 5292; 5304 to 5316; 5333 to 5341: -0.02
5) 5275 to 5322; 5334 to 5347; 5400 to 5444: 0.01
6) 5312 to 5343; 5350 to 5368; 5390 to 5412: -0.11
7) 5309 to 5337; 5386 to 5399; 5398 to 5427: 0.01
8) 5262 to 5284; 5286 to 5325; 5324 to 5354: -0.13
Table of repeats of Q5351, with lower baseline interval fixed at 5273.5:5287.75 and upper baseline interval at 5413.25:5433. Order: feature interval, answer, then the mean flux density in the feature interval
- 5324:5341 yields 0.101 mag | 8.93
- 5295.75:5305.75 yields 0.100 mag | 8.97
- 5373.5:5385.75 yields -0.049 mag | 10.2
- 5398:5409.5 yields 0.097 mag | 8.91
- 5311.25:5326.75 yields 0.006 mag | 9.76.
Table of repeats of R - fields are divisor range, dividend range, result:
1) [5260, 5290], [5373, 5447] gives 1.08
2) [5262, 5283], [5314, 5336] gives 1.11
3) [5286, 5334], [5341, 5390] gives 1.02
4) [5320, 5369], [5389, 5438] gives 0.97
